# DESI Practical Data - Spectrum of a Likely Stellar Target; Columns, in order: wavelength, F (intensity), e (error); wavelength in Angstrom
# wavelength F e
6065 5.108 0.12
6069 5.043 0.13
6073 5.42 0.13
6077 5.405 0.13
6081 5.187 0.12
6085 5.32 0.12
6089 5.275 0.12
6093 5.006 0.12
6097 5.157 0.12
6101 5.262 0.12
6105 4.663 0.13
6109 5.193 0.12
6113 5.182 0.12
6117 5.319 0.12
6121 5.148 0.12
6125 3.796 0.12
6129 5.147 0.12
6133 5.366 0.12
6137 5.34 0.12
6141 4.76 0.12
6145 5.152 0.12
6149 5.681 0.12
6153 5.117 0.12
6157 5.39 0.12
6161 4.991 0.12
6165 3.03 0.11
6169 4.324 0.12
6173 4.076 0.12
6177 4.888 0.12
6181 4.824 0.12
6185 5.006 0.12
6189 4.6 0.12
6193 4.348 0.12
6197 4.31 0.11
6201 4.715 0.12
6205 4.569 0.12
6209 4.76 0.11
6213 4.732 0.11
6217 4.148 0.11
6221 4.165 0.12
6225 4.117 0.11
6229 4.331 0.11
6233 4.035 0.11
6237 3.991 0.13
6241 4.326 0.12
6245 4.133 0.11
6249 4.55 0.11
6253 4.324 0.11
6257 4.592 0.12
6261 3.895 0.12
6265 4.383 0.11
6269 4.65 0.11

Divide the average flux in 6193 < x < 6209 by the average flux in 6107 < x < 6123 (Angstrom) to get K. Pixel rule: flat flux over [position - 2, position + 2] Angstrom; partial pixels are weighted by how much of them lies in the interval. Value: 0.87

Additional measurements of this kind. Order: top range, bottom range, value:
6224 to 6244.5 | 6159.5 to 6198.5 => 0.94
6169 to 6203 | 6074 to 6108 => 0.89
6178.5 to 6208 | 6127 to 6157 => 0.89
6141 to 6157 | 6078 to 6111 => 1.02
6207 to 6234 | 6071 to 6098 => 0.83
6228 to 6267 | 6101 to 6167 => 0.86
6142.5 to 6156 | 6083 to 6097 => 1.02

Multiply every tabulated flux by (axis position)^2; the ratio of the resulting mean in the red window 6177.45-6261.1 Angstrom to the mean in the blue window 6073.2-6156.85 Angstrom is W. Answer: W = 0.89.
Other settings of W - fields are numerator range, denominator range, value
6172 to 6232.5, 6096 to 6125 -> 0.92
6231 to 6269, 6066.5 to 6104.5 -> 0.86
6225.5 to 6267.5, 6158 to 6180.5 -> 1.00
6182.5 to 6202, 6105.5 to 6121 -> 0.91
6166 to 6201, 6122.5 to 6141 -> 0.94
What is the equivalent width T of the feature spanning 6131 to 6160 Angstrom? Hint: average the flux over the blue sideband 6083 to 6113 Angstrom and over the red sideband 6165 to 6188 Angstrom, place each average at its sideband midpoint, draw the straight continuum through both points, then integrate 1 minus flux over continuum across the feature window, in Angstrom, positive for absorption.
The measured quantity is -3.1 Angstrom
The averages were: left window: 5.13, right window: 4.48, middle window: 5.25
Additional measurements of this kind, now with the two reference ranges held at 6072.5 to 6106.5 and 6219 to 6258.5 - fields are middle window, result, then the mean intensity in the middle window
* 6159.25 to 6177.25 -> 1.9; 4.19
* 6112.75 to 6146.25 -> -0.5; 5.01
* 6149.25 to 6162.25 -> -1.3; 5.25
